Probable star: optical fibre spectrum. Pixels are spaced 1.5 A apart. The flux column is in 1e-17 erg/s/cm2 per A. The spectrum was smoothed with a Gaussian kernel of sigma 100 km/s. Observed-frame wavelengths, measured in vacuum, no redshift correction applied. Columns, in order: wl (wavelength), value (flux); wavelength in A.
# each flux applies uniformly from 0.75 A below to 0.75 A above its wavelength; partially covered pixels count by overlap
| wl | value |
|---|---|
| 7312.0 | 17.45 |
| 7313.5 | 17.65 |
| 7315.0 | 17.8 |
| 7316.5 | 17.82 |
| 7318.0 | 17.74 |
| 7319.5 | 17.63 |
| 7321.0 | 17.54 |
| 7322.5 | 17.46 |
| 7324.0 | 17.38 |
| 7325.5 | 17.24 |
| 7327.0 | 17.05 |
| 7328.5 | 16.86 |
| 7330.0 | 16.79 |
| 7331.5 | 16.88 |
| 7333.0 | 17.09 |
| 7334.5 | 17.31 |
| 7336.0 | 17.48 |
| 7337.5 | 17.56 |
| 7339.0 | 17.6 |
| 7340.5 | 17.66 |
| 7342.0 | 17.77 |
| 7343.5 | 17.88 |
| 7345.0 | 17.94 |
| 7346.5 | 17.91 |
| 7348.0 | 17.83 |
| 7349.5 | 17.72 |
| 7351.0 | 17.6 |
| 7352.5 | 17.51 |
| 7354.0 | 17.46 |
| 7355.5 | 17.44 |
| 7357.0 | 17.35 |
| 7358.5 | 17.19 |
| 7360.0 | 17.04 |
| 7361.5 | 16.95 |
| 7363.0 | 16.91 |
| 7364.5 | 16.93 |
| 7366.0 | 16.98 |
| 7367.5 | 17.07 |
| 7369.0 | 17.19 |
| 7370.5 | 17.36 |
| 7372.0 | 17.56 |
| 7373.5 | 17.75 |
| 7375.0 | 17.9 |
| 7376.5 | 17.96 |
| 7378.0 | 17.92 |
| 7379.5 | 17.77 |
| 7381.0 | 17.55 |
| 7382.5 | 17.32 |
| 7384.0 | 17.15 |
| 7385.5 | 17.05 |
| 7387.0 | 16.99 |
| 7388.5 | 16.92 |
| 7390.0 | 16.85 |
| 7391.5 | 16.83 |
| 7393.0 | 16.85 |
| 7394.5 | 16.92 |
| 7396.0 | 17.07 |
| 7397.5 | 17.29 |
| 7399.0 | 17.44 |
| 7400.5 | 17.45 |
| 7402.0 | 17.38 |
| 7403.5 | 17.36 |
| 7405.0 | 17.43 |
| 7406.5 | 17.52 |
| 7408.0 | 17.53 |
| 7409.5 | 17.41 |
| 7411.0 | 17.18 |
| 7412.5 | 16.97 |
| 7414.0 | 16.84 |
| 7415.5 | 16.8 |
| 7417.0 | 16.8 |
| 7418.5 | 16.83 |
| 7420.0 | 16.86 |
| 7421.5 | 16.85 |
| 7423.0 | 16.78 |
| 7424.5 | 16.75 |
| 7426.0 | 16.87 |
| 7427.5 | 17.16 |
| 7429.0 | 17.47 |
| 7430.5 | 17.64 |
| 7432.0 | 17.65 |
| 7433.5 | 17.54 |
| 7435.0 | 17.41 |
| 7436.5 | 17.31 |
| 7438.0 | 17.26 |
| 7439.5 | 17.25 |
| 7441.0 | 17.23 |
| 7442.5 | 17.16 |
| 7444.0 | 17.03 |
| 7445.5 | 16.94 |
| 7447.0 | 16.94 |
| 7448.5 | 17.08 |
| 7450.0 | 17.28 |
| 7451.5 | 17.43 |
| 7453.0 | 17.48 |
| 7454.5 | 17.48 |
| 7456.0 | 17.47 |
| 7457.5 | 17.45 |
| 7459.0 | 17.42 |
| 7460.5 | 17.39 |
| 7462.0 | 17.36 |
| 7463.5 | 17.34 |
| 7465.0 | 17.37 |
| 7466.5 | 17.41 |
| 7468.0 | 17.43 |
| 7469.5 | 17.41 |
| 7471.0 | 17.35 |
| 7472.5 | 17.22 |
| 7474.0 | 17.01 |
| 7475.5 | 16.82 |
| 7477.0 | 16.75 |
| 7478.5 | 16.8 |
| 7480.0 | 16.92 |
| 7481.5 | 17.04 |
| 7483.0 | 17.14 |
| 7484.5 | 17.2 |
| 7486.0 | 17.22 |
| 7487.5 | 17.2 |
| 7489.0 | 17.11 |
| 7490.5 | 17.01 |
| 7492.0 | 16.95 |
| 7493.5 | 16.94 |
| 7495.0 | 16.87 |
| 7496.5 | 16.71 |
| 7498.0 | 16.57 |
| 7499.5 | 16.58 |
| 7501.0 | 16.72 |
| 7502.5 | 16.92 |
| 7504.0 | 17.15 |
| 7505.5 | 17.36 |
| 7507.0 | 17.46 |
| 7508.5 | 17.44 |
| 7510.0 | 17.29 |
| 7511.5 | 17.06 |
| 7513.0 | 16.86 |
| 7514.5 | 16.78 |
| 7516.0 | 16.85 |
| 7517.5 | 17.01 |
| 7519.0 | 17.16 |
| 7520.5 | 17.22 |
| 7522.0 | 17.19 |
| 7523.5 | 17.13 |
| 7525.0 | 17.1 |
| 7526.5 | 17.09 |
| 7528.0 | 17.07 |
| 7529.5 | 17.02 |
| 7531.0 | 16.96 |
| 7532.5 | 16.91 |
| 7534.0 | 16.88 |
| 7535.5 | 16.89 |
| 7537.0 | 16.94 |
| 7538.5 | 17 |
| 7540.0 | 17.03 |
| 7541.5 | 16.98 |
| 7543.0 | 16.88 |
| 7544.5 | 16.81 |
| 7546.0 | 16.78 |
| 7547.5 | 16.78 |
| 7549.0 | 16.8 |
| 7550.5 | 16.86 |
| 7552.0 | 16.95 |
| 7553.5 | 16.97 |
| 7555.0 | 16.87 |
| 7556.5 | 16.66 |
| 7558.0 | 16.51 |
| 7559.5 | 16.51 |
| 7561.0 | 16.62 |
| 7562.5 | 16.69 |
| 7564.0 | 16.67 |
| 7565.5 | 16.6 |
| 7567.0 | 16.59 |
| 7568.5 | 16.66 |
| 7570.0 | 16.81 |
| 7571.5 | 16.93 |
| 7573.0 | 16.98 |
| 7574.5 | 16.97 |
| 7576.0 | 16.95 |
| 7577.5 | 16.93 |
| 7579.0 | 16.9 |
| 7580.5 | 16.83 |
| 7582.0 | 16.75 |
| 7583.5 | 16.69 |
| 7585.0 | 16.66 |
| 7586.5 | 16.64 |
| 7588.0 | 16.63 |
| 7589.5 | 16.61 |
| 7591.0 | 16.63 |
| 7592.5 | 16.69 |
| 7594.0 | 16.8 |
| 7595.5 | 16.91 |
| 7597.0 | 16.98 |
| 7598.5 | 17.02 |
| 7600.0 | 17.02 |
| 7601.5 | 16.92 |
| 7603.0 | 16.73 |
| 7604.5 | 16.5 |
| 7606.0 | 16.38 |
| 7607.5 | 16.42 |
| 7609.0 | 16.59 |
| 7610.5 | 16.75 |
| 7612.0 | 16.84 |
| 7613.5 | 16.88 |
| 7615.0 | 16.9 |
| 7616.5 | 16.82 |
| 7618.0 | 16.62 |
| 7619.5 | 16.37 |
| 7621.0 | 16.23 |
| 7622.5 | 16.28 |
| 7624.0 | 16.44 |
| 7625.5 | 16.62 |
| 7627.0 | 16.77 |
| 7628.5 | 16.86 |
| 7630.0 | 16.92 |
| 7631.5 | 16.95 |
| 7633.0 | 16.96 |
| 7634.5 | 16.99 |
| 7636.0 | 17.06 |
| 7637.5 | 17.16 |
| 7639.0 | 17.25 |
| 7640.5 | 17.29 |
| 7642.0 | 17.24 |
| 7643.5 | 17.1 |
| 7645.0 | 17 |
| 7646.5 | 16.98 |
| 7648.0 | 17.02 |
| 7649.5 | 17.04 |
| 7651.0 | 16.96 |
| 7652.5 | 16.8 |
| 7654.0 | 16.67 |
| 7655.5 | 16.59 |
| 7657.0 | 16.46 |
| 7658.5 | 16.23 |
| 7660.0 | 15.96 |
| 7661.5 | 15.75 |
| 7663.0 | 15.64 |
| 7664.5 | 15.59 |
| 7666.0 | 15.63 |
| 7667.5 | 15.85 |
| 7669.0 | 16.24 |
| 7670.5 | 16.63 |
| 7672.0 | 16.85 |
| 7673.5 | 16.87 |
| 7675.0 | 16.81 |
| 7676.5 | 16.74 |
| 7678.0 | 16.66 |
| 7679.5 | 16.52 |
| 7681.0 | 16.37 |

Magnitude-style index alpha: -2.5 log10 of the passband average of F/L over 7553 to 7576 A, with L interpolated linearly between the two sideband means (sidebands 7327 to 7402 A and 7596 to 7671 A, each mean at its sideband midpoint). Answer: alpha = 0.01 mag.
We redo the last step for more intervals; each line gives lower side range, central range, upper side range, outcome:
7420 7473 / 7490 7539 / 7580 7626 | 0.00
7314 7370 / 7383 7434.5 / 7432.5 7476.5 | 0.01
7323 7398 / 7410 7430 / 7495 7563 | 0.02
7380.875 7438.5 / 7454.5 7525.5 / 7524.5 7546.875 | -0.01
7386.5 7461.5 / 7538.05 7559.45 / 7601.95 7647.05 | 0.01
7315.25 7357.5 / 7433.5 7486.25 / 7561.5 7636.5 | -0.01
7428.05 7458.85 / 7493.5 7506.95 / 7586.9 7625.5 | 0.01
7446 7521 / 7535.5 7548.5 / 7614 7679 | 0.00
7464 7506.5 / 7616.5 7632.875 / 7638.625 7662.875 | 0.01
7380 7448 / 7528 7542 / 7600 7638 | 0.00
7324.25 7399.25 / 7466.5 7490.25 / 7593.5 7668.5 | 0.00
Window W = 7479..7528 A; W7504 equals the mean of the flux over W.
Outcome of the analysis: 17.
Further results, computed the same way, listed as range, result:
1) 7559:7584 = 16.8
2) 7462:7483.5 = 17.2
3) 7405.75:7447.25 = 17.1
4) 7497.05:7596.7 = 16.9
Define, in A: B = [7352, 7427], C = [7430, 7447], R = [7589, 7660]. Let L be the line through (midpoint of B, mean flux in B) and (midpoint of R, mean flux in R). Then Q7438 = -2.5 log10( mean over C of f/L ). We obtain -0.01 mag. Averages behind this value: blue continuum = 17.2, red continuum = 16.8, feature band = 17.3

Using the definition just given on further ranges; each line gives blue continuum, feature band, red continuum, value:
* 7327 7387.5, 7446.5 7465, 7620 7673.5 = -0.01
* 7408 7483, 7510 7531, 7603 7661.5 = 0.00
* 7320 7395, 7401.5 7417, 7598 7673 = 0.00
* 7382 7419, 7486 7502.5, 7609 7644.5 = 0.01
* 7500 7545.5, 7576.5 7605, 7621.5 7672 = 0.00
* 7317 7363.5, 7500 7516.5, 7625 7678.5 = 0.00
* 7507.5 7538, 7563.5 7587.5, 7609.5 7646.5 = 0.01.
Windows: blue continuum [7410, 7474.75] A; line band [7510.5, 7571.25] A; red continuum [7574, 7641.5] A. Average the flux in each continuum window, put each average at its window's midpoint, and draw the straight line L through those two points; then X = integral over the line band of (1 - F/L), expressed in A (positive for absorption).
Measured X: 0.3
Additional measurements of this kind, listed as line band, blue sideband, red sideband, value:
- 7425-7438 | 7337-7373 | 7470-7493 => -0.12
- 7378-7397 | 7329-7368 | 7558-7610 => 0.14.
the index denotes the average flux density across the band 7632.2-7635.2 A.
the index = 17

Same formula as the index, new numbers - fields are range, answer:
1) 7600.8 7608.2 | 16.6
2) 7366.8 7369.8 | 17.1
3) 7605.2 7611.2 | 16.5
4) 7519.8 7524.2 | 17.2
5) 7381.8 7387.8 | 17.1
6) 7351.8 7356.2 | 17.5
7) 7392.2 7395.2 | 16.9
